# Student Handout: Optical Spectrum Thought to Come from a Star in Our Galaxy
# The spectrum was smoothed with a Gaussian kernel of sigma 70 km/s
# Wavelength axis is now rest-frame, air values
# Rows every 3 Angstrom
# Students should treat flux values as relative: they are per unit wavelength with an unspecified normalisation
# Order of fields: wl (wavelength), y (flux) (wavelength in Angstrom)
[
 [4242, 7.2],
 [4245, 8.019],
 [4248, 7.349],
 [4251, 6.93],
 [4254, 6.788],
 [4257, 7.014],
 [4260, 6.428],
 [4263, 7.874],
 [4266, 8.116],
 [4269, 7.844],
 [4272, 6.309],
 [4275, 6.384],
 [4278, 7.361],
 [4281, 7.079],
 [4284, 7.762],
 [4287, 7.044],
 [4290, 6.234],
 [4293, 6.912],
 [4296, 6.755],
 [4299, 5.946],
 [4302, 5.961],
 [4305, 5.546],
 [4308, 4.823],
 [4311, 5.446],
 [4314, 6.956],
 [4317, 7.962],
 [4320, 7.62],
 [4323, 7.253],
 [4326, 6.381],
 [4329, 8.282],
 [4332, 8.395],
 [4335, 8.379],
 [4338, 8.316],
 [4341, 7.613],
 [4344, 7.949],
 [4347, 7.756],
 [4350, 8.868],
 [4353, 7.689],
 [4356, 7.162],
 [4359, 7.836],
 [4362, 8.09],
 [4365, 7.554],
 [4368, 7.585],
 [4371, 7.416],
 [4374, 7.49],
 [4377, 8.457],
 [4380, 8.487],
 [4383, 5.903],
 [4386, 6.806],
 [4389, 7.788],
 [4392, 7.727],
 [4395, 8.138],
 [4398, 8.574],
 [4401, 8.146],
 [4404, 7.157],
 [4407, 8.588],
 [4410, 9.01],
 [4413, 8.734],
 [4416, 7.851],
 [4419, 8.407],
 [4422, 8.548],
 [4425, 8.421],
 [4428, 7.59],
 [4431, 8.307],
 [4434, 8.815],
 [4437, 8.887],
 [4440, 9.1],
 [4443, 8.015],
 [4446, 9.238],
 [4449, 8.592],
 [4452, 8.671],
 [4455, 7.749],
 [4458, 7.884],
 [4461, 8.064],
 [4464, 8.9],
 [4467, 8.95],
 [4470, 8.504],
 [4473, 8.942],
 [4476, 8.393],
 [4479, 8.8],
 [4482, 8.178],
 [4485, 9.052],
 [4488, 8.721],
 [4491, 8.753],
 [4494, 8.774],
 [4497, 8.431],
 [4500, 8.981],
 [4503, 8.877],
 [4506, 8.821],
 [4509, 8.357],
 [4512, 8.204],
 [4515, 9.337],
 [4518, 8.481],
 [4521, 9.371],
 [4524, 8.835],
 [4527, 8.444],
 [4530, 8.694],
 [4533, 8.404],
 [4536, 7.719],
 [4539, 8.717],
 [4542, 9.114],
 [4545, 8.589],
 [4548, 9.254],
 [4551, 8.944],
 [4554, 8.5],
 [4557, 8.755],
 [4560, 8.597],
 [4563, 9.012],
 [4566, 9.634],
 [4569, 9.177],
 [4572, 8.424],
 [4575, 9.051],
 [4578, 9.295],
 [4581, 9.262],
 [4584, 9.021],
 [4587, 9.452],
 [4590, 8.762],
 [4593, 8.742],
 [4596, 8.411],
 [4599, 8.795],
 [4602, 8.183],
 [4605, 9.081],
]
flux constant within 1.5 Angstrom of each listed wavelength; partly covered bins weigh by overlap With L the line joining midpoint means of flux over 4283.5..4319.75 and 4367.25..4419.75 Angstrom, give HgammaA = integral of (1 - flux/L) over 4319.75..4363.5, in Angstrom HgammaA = -4.7 Angstrom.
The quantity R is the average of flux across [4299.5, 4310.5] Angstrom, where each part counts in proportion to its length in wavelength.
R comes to 5.49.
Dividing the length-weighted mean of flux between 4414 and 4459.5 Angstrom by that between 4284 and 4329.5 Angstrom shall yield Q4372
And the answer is 1.27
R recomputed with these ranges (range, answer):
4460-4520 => 8.69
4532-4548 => 8.58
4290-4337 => 6.84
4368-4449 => 8.14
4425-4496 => 8.56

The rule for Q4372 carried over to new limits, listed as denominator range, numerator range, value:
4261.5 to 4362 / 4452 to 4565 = 1.20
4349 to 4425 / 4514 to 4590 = 1.12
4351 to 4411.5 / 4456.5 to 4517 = 1.11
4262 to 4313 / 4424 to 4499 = 1.28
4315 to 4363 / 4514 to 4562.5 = 1.11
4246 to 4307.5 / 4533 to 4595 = 1.30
